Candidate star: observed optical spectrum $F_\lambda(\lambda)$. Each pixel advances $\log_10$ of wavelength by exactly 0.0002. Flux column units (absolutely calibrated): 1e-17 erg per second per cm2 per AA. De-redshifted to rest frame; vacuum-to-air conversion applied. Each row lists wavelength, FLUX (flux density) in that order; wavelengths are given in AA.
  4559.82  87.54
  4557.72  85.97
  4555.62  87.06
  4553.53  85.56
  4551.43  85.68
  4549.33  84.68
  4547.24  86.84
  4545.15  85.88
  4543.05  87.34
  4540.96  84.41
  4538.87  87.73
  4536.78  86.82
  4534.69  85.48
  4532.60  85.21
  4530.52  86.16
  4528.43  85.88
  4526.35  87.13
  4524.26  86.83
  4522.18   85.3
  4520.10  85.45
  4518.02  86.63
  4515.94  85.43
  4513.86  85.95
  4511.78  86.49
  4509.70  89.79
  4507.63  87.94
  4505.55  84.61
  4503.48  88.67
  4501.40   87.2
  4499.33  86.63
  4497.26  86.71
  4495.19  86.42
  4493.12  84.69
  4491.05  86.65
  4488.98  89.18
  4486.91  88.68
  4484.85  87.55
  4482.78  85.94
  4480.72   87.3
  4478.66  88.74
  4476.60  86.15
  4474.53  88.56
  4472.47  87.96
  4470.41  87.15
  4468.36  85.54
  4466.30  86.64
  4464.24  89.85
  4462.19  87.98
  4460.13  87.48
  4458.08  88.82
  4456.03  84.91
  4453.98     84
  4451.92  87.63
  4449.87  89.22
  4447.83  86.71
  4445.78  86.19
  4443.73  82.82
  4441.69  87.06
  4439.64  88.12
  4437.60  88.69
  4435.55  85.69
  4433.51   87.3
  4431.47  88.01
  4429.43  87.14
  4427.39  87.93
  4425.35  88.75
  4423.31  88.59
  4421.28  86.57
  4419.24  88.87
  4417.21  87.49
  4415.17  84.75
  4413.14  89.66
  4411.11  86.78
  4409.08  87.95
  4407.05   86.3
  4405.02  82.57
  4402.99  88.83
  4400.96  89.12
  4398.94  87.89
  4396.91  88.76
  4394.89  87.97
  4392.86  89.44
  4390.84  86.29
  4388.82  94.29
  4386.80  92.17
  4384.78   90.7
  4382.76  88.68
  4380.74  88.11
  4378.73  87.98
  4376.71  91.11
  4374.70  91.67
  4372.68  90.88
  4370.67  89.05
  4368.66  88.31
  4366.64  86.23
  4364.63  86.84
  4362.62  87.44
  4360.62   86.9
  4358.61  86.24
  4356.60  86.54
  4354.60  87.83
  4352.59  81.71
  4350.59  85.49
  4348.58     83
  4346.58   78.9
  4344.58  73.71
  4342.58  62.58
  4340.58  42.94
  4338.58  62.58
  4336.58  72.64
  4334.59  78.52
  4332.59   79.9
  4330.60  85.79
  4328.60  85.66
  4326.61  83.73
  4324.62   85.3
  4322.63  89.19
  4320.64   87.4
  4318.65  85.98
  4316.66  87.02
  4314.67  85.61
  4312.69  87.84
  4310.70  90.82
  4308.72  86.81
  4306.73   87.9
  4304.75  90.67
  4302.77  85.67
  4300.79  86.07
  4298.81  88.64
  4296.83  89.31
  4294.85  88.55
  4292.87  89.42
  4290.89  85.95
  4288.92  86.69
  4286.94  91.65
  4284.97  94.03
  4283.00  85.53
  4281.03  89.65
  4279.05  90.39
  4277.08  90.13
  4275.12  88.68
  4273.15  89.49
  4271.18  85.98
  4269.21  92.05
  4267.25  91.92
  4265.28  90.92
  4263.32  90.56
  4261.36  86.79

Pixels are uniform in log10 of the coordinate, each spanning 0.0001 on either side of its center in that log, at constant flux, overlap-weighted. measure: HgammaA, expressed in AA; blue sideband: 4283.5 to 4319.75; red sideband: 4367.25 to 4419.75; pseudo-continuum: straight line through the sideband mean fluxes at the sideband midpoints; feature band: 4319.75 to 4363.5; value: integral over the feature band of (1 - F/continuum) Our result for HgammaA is 4.3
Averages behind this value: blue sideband 88.2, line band 79.7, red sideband 88.7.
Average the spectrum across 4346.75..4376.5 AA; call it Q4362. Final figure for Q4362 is 86.9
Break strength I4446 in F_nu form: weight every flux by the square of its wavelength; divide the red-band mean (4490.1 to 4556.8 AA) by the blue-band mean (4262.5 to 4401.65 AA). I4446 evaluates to 1.1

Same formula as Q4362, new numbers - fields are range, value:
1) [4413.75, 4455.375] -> 87.1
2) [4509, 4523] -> 86.4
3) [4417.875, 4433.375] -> 88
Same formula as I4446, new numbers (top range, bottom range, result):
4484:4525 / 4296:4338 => 1.11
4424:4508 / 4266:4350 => 1.11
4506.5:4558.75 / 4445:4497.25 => 1.02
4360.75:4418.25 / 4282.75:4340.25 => 1.08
